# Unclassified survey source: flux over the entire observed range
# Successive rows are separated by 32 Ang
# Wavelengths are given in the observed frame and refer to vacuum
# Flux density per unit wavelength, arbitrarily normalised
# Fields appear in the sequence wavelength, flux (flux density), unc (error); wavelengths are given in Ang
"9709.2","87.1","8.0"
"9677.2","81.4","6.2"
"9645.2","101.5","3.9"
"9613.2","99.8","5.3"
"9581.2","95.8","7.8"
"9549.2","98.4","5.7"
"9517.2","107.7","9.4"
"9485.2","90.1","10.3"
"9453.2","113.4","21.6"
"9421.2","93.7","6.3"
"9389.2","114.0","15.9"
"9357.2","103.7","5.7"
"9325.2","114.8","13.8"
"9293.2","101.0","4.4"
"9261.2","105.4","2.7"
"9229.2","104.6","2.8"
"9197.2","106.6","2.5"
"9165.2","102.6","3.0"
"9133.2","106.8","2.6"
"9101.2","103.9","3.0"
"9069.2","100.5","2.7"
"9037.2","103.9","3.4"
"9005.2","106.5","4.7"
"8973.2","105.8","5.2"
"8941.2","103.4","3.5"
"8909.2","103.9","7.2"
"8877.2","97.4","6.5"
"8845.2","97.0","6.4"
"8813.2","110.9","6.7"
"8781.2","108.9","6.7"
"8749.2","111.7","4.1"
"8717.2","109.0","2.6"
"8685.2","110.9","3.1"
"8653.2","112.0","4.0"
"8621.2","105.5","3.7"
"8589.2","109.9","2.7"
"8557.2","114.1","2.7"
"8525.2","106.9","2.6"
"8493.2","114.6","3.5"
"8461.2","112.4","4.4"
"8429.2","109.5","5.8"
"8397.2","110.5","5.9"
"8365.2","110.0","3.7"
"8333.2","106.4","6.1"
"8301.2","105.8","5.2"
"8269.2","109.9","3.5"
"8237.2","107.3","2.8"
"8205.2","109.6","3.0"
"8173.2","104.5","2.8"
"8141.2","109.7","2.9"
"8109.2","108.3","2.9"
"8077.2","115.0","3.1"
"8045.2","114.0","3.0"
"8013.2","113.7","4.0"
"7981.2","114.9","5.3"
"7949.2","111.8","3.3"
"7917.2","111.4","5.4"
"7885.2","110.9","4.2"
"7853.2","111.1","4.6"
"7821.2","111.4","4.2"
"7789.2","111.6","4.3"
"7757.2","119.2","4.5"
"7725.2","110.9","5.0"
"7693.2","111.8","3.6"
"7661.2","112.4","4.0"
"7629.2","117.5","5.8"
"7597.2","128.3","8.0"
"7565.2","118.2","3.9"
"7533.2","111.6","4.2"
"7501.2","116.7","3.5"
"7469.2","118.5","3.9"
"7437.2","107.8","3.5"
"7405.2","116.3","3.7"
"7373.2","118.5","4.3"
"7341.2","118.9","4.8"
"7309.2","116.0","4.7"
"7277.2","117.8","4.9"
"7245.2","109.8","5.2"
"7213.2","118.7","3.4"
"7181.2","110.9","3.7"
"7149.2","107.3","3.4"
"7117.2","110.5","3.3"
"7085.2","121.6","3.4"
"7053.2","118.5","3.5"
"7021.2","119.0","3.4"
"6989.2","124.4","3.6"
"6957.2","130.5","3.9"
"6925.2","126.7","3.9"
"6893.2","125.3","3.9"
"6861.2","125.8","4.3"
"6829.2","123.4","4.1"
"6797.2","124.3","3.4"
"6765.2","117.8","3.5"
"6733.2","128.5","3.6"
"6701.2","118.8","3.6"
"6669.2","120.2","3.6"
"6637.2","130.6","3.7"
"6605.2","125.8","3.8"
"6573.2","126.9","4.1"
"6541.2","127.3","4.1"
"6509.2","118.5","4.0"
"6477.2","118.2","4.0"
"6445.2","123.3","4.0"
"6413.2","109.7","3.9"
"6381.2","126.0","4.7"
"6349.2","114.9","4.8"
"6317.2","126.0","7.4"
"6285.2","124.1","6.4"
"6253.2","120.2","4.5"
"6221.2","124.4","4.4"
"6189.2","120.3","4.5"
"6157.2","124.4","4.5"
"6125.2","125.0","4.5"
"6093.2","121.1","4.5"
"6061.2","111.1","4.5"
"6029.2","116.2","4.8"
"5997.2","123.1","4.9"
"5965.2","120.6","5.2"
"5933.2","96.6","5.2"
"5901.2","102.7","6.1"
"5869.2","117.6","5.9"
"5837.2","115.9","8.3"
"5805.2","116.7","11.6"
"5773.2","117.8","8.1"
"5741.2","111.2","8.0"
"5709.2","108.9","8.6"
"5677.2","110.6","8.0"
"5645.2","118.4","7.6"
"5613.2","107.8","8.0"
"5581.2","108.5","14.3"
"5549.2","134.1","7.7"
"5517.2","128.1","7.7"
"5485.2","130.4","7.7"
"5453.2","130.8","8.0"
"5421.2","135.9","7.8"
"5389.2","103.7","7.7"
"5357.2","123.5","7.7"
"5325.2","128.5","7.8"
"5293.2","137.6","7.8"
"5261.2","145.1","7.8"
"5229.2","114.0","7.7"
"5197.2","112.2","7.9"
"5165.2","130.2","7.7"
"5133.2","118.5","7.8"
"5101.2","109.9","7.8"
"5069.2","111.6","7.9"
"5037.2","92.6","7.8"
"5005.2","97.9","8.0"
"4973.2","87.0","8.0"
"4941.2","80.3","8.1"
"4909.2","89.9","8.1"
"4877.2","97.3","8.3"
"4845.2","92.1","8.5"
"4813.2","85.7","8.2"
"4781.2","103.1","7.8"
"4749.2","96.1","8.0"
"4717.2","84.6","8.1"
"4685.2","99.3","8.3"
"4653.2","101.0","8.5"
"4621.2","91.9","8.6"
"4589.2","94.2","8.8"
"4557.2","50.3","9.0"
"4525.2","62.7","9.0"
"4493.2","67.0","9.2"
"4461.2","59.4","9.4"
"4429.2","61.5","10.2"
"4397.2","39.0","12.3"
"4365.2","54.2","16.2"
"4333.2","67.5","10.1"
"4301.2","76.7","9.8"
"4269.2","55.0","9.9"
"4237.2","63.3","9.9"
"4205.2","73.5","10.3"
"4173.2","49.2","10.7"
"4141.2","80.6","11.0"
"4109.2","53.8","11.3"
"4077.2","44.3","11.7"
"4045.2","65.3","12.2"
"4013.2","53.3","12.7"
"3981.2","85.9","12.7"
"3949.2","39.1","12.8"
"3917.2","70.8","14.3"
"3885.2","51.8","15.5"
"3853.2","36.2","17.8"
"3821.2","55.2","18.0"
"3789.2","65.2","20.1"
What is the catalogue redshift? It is 0.146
